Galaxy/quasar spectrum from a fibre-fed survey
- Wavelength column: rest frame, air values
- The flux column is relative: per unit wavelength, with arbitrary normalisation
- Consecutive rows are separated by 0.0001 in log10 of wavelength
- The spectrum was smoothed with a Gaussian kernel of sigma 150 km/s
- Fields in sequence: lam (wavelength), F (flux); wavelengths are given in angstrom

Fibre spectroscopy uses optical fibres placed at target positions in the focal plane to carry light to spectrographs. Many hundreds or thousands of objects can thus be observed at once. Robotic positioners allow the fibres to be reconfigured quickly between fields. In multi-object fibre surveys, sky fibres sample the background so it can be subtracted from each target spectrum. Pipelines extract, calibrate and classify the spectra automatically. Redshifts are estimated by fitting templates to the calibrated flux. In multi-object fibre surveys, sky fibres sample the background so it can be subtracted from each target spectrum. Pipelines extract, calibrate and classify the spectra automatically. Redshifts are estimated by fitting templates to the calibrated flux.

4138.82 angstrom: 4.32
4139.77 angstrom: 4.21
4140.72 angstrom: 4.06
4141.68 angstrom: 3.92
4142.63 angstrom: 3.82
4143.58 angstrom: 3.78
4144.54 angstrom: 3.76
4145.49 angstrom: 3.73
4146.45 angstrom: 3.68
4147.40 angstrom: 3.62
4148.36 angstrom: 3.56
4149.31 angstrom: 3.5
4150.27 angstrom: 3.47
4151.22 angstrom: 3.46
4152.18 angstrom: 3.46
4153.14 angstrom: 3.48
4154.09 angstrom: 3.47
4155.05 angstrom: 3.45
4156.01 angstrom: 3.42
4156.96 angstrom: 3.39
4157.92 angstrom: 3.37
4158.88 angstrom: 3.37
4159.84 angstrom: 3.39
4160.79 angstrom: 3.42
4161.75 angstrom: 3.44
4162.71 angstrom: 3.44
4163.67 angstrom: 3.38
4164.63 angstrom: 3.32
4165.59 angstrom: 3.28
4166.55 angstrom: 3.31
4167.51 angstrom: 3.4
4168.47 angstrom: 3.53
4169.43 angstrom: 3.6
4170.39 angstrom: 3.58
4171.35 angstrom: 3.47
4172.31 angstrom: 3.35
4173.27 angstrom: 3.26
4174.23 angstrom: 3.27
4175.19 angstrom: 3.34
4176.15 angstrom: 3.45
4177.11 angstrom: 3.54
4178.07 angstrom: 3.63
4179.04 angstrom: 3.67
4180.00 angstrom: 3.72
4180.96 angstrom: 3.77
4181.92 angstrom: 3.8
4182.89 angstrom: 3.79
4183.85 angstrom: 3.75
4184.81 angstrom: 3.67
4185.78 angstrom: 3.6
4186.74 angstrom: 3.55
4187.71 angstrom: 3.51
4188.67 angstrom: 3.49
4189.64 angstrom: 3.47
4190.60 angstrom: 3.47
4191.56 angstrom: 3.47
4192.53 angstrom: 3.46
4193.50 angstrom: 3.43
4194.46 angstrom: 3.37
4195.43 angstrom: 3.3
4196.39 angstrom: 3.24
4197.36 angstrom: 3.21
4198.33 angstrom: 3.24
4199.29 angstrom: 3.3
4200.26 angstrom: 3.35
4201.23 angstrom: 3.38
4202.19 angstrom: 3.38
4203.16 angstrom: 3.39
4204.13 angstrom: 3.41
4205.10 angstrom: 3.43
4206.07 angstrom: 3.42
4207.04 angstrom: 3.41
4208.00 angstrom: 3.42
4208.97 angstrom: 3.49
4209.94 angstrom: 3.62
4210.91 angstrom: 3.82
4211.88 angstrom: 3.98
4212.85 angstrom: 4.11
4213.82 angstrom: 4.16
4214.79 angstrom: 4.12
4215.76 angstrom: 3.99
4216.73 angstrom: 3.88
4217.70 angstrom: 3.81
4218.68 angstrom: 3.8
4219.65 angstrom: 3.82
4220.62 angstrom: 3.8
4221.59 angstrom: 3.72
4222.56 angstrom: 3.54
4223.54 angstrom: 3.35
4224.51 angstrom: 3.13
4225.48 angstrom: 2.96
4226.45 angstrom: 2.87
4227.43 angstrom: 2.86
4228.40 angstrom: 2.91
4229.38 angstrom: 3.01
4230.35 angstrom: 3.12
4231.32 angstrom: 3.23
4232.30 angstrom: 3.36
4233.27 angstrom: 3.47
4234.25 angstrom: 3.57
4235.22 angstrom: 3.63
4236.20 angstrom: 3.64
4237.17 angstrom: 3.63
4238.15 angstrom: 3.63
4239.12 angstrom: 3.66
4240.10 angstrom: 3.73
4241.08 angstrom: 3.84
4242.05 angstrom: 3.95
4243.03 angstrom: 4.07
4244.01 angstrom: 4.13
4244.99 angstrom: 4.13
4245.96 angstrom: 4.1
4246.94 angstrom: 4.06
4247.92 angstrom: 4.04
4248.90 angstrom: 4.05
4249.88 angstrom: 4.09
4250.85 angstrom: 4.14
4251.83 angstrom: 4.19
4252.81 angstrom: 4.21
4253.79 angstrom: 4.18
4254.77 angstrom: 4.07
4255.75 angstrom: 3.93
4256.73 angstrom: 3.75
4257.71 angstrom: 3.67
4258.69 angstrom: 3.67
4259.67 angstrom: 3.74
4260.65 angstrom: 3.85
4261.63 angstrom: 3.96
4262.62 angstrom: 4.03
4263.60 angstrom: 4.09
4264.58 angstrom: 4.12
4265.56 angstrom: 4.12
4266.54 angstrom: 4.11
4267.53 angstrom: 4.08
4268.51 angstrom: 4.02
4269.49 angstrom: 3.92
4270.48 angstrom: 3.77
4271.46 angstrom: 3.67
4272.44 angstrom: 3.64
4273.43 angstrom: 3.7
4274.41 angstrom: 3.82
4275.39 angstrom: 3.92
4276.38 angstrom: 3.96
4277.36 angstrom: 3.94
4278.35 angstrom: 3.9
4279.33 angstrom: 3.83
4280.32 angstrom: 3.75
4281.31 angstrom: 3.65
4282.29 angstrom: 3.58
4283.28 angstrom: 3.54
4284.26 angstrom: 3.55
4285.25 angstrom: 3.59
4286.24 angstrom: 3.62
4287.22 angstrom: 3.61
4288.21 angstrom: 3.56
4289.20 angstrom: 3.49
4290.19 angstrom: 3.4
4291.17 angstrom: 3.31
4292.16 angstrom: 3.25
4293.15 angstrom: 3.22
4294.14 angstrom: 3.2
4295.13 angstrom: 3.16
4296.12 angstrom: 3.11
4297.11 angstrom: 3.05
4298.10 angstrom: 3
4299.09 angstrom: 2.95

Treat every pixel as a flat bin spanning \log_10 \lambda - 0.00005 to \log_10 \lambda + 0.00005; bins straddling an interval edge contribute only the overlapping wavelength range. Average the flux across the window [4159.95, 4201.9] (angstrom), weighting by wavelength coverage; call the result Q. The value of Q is 3.47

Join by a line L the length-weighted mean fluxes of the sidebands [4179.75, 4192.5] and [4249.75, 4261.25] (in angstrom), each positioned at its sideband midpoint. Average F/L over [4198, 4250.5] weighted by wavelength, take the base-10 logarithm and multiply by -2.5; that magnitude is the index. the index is 0.06 mag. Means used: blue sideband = 3.61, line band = 3.61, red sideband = 3.96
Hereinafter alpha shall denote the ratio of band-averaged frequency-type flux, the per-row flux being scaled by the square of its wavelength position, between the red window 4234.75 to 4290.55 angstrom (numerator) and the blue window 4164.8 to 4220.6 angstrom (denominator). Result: 1.1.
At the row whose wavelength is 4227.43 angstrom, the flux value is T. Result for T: 2.86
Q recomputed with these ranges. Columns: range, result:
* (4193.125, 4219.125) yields 3.57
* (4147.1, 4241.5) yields 3.49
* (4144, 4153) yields 3.58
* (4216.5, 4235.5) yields 3.38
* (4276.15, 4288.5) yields 3.7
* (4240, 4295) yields 3.83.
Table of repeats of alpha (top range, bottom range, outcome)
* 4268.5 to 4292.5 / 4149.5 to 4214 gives 1.10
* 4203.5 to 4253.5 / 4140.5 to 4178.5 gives 1.09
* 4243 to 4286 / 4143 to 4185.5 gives 1.17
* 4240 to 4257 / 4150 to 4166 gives 1.24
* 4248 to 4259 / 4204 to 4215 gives 1.10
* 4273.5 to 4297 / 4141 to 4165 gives 1.07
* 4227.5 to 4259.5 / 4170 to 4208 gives 1.11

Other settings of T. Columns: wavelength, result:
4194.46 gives 3.37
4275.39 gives 3.92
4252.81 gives 4.21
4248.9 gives 4.05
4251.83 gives 4.19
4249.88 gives 4.09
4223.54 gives 3.35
